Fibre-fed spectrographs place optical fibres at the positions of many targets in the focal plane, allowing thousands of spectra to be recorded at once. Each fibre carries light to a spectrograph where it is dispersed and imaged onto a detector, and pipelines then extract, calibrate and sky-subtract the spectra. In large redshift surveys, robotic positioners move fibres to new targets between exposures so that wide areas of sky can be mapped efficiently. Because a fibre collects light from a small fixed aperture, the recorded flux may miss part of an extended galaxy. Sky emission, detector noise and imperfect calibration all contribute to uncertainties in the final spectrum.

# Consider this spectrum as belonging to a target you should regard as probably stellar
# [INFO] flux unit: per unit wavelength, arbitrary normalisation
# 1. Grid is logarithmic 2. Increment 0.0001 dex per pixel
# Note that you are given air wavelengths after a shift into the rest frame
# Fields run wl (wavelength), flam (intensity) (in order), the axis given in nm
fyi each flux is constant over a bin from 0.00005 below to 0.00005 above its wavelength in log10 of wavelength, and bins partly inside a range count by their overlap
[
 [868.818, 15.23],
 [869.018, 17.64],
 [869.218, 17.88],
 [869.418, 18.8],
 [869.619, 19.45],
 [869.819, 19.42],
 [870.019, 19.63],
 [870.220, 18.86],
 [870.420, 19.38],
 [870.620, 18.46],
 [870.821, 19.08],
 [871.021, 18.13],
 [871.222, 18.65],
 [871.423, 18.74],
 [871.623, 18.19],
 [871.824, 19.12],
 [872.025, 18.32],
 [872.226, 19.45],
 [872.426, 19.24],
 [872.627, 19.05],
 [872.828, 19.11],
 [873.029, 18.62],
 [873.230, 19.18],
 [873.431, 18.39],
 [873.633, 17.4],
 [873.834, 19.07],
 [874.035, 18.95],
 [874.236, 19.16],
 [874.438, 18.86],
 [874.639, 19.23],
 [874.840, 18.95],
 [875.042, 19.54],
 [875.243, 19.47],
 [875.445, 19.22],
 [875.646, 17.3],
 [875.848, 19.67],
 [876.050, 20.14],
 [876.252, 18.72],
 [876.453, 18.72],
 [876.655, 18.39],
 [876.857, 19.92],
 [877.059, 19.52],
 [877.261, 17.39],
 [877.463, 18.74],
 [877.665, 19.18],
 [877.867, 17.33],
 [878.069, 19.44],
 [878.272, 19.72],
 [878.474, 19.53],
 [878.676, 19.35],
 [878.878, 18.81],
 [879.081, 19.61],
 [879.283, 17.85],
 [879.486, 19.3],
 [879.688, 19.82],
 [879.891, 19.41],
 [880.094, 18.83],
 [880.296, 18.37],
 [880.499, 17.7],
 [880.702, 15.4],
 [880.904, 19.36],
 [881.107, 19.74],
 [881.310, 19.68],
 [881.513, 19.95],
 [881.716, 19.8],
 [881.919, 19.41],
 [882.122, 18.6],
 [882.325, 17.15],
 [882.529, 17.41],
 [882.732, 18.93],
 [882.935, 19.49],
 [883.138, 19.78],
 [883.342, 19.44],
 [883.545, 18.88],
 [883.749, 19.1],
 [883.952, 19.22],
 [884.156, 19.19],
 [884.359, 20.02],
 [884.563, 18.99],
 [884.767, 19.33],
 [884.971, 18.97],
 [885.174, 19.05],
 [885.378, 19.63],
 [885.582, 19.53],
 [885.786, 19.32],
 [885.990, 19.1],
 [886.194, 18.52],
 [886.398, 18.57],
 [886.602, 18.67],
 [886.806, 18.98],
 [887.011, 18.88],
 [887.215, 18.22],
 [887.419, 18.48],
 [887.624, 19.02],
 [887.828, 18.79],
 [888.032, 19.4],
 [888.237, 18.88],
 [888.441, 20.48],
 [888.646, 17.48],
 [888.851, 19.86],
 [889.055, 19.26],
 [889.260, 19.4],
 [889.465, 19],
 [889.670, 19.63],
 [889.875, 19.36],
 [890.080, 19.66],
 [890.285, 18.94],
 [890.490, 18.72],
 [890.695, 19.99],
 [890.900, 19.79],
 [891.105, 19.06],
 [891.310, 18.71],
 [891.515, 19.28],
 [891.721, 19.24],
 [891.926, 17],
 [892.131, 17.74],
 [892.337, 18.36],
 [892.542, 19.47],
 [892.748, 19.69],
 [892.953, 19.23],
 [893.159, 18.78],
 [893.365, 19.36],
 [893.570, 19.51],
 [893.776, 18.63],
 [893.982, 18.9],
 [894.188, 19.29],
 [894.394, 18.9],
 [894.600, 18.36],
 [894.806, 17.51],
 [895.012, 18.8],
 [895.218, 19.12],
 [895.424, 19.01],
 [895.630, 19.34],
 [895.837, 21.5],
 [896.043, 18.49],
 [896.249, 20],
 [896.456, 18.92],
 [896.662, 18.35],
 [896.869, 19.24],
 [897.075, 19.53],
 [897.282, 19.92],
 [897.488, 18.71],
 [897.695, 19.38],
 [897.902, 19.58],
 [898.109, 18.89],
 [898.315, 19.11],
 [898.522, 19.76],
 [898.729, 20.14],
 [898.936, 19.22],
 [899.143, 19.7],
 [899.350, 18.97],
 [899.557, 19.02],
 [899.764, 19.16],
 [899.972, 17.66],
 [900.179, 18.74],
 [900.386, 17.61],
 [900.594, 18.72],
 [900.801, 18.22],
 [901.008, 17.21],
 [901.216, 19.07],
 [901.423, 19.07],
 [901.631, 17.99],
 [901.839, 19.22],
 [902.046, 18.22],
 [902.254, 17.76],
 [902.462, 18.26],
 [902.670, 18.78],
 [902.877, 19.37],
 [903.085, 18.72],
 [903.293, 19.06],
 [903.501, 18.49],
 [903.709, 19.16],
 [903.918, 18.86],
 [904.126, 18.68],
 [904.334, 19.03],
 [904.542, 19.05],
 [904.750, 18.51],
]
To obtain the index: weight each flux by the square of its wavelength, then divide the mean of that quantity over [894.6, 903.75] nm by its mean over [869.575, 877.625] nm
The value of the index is 1.06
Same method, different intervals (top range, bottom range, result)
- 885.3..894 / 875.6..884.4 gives 1.03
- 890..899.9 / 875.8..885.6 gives 1.04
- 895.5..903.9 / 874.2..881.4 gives 1.05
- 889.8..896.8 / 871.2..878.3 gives 1.05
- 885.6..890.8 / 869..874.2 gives 1.05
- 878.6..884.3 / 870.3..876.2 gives 1.02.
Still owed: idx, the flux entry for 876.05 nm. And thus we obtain 20.14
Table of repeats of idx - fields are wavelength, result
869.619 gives 19.45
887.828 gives 18.79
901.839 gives 19.22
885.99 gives 19.1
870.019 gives 19.63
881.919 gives 19.41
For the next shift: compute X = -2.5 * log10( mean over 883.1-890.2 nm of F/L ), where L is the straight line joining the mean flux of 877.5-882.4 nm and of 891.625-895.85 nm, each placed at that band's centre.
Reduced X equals -0.01 mag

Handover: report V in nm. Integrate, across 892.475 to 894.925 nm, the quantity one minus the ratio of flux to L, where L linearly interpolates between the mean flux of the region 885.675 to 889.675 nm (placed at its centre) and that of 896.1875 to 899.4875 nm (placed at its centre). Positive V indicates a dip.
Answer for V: 0.03 nm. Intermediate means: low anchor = 19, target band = 19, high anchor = 19.3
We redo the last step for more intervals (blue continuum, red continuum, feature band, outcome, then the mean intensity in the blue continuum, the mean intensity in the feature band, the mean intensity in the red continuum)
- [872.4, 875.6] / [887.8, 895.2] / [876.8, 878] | 0.02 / 18.9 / 18.7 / 19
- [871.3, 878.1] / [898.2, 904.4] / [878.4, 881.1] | 0.01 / 18.9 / 18.7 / 18.8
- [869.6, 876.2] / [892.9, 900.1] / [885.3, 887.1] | 0.00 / 18.9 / 19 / 19.1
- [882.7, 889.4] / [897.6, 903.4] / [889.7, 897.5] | -0.05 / 19.1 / 19.1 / 18.8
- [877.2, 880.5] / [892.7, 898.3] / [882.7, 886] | -0.06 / 18.9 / 19.3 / 19.1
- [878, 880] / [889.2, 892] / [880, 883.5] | 0.09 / 19.3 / 18.8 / 19.1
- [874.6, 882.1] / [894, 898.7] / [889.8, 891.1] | -0.02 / 19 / 19.4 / 19.2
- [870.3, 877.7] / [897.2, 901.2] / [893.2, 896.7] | -0.03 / 18.9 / 19.1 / 18.9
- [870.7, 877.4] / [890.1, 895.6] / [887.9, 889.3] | -0.02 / 18.9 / 19.2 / 18.9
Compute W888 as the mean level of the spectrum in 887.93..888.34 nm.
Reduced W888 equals 19.2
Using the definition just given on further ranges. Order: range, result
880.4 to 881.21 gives 18.1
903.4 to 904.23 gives 18.8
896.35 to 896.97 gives 18.8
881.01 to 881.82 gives 19.8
